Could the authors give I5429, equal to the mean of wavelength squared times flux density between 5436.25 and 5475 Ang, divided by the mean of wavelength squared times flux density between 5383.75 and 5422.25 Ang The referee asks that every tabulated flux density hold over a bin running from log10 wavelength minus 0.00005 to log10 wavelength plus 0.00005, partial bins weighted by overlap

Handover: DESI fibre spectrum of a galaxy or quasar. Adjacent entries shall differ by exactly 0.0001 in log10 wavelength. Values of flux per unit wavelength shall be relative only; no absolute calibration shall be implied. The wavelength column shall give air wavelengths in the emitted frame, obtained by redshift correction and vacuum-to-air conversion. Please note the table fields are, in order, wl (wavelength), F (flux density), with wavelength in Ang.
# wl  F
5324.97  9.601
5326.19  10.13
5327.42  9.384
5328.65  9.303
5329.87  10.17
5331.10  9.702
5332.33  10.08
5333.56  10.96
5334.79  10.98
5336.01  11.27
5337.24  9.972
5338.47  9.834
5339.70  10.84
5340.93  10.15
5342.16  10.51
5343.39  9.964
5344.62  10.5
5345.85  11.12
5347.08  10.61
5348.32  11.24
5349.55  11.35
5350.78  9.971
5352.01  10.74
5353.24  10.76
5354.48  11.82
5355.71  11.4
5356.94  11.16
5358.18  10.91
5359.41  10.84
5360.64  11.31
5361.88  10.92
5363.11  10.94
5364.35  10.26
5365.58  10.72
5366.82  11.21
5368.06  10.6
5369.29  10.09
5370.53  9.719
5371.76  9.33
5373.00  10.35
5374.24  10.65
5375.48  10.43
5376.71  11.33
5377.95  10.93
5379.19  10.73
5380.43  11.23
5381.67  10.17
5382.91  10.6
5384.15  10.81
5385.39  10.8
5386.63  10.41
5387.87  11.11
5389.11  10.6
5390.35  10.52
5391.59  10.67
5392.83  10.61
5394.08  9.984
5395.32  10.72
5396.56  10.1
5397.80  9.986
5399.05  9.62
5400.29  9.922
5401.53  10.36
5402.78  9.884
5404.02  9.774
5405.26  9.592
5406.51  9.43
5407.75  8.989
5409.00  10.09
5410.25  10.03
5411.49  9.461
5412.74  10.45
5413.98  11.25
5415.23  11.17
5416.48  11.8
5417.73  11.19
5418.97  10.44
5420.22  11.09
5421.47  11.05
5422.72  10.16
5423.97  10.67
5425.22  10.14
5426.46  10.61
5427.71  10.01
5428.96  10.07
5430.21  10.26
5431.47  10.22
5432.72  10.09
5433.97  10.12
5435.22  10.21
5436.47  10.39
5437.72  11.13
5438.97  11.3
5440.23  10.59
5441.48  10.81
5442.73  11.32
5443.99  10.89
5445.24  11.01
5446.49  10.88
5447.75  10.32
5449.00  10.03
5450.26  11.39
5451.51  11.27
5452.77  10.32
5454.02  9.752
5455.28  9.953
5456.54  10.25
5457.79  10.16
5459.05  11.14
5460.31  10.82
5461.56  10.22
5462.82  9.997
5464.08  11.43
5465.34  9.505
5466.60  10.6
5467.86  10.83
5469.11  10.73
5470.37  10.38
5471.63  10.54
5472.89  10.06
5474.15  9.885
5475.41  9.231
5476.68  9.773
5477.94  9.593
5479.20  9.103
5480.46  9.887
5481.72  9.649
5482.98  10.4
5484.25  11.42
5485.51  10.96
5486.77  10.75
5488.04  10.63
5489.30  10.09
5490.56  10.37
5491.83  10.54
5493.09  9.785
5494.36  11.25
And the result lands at 1.04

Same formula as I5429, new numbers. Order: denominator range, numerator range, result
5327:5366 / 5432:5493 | 1.02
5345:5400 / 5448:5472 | 1.02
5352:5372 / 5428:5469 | 1.01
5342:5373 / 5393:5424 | 0.98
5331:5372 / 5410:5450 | 1.02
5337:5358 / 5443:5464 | 1.02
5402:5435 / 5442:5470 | 1.04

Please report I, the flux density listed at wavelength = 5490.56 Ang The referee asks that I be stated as 10.37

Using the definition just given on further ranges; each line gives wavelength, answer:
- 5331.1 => 9.702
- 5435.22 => 10.21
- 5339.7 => 10.84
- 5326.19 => 10.13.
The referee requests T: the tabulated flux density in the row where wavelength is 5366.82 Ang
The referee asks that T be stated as 11.21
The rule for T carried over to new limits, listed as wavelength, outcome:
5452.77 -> 10.32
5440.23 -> 10.59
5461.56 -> 10.22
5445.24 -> 11.01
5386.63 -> 10.41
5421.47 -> 11.05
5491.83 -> 10.54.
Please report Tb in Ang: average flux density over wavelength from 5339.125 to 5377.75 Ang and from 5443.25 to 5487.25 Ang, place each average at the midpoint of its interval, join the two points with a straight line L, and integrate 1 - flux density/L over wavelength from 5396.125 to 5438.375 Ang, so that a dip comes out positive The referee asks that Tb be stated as 0.9 Ang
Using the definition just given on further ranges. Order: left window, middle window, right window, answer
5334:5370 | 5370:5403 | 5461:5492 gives 0.6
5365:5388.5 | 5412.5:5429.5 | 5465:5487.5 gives -0.5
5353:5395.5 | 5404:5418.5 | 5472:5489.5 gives 0.3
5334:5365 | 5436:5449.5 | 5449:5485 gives -0.5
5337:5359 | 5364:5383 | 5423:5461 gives 0.3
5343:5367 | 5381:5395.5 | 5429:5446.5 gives 0.3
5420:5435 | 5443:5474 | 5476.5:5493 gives -0.7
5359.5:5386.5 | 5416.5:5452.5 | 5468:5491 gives -0.9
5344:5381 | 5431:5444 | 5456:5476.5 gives -0.2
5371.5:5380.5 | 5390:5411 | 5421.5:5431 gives 0.9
